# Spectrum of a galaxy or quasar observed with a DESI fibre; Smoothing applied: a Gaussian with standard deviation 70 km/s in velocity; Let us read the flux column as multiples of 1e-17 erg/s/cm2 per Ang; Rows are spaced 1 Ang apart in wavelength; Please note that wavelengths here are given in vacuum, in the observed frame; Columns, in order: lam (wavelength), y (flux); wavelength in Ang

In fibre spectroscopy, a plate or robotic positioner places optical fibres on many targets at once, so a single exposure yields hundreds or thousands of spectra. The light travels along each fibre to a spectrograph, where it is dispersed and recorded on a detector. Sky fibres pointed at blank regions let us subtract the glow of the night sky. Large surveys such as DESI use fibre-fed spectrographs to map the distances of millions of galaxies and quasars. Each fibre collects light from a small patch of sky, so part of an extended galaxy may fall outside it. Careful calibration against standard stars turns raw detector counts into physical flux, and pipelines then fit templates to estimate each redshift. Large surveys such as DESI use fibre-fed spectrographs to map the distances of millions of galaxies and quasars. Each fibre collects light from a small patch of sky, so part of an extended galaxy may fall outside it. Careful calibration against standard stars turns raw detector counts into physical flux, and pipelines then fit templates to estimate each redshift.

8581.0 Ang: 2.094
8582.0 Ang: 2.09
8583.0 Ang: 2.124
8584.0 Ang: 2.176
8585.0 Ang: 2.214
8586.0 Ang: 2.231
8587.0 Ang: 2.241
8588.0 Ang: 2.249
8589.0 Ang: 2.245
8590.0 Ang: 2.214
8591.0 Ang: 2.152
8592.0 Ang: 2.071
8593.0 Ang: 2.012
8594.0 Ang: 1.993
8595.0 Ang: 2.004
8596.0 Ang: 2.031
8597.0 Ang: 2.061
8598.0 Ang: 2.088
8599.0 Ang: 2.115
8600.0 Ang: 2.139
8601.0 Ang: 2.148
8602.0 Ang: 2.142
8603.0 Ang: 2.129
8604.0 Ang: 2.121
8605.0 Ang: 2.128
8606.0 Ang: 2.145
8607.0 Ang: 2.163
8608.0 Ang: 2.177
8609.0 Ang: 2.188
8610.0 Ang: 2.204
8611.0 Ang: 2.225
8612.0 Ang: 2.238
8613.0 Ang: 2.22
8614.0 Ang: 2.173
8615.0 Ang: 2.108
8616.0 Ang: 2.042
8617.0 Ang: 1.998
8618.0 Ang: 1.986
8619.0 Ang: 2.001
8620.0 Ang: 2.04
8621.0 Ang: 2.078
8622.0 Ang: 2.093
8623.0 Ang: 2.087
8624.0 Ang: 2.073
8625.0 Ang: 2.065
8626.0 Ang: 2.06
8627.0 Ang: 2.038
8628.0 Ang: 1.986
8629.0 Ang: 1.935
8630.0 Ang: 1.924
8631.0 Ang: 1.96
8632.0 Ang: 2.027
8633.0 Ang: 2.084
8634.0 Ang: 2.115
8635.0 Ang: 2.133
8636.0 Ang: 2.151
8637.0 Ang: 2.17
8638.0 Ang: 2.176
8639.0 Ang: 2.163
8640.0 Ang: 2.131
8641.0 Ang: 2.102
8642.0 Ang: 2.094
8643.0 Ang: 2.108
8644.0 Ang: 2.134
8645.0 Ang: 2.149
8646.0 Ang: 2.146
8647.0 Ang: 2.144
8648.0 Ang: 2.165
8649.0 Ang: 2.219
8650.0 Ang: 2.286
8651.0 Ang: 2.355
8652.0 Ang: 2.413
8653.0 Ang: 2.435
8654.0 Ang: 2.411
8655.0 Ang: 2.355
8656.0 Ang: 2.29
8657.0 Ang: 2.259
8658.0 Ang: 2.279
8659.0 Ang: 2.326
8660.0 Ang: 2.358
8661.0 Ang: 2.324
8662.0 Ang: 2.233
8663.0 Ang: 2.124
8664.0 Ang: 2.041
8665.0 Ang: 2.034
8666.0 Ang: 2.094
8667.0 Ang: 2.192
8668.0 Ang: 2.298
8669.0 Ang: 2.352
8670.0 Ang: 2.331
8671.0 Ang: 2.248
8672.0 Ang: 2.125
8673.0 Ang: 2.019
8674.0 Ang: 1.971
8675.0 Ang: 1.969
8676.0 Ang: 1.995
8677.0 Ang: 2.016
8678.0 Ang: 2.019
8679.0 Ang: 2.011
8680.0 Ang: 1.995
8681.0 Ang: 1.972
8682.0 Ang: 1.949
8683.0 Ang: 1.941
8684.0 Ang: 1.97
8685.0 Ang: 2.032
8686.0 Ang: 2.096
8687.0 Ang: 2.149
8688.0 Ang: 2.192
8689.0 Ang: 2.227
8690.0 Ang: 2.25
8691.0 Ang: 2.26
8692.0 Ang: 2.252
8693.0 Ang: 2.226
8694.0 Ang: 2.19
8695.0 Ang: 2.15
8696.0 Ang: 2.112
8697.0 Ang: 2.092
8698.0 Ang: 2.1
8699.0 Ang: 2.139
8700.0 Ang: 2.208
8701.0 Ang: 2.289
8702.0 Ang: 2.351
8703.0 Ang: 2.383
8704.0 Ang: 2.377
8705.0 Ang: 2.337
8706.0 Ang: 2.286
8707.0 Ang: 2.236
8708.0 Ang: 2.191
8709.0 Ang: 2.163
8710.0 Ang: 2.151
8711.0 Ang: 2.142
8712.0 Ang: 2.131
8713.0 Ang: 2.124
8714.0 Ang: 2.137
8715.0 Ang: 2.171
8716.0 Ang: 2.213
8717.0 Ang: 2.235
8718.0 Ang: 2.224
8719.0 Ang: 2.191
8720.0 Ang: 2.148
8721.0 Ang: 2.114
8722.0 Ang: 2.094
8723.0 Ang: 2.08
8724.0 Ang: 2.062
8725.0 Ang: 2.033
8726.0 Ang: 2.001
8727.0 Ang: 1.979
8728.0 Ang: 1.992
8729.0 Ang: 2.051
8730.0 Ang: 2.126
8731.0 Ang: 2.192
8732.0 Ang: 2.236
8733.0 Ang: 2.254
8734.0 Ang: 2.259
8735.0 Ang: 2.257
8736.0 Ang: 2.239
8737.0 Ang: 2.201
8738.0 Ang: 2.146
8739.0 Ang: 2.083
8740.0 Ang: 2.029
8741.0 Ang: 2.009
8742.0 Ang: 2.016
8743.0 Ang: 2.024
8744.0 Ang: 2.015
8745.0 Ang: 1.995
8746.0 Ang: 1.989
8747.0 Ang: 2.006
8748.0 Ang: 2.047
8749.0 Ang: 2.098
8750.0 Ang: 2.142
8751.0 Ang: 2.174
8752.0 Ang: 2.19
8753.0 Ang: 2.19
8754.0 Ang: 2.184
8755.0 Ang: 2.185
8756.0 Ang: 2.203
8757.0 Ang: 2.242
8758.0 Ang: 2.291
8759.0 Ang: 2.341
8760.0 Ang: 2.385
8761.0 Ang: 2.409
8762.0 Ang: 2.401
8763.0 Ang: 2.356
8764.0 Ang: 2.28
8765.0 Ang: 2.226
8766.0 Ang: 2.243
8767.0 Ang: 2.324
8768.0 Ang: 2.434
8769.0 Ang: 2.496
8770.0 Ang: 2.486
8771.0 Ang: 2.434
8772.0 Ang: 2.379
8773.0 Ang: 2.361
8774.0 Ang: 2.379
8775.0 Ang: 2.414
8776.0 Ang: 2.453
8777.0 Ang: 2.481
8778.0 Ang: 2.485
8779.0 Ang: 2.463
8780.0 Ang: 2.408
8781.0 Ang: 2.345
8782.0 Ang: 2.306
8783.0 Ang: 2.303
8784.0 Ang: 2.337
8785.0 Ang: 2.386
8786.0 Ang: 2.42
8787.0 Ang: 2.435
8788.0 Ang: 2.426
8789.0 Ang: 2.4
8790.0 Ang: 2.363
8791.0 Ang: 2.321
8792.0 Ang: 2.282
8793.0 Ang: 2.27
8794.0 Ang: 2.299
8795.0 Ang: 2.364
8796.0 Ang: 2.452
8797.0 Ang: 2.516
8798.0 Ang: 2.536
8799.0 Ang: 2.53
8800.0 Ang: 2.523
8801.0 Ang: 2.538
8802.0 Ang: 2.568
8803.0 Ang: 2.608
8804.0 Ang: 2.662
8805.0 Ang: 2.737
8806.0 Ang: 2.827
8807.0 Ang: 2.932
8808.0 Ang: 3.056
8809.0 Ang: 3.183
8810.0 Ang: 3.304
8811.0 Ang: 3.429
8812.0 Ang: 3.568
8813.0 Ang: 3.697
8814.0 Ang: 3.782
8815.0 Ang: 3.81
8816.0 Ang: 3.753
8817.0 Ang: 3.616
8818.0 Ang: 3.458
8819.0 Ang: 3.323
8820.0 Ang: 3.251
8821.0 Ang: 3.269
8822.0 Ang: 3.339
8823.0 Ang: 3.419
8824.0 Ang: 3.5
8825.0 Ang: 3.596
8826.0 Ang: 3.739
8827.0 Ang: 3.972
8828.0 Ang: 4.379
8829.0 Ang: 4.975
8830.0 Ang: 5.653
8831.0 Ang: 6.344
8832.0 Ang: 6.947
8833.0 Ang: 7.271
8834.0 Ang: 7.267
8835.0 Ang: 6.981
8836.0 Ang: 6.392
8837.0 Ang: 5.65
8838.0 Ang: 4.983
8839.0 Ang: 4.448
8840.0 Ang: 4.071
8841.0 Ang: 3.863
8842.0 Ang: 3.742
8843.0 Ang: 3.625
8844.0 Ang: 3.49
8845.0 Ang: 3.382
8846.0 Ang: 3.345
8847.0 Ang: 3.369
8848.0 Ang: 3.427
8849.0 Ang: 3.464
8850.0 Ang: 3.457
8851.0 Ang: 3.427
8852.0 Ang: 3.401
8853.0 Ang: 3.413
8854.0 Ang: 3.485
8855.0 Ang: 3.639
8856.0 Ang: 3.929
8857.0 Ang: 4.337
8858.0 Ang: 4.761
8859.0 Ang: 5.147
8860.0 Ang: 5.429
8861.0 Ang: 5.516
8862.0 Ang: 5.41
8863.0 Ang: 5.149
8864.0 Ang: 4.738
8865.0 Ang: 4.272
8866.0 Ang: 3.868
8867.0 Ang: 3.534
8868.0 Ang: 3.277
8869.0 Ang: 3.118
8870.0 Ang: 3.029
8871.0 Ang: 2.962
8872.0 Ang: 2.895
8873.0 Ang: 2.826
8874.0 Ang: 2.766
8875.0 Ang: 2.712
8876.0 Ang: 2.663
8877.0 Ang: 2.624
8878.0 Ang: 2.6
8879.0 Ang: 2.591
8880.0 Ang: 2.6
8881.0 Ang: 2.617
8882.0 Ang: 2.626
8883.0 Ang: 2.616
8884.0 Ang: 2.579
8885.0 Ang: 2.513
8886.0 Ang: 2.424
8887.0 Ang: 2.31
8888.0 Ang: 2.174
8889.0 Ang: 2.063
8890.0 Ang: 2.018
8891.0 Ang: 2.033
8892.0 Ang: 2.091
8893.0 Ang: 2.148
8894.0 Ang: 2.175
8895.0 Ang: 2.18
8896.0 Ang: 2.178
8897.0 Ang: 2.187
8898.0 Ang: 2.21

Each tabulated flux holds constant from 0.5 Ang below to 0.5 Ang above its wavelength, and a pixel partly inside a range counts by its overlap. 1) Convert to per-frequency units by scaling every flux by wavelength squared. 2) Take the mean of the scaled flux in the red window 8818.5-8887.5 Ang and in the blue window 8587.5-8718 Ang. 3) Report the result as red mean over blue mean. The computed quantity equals 1.9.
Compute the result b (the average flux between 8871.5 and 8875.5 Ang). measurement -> 2.8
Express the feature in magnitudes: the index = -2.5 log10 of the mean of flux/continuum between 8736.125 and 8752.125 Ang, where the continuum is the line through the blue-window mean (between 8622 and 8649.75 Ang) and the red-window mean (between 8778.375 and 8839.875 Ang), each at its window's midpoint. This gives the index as 0.39 mag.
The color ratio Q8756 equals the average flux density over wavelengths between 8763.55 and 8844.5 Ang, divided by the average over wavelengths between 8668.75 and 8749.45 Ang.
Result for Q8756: 1.6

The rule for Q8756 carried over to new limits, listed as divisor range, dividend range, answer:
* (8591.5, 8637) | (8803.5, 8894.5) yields 1.76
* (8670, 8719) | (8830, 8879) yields 1.94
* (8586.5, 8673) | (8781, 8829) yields 1.38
